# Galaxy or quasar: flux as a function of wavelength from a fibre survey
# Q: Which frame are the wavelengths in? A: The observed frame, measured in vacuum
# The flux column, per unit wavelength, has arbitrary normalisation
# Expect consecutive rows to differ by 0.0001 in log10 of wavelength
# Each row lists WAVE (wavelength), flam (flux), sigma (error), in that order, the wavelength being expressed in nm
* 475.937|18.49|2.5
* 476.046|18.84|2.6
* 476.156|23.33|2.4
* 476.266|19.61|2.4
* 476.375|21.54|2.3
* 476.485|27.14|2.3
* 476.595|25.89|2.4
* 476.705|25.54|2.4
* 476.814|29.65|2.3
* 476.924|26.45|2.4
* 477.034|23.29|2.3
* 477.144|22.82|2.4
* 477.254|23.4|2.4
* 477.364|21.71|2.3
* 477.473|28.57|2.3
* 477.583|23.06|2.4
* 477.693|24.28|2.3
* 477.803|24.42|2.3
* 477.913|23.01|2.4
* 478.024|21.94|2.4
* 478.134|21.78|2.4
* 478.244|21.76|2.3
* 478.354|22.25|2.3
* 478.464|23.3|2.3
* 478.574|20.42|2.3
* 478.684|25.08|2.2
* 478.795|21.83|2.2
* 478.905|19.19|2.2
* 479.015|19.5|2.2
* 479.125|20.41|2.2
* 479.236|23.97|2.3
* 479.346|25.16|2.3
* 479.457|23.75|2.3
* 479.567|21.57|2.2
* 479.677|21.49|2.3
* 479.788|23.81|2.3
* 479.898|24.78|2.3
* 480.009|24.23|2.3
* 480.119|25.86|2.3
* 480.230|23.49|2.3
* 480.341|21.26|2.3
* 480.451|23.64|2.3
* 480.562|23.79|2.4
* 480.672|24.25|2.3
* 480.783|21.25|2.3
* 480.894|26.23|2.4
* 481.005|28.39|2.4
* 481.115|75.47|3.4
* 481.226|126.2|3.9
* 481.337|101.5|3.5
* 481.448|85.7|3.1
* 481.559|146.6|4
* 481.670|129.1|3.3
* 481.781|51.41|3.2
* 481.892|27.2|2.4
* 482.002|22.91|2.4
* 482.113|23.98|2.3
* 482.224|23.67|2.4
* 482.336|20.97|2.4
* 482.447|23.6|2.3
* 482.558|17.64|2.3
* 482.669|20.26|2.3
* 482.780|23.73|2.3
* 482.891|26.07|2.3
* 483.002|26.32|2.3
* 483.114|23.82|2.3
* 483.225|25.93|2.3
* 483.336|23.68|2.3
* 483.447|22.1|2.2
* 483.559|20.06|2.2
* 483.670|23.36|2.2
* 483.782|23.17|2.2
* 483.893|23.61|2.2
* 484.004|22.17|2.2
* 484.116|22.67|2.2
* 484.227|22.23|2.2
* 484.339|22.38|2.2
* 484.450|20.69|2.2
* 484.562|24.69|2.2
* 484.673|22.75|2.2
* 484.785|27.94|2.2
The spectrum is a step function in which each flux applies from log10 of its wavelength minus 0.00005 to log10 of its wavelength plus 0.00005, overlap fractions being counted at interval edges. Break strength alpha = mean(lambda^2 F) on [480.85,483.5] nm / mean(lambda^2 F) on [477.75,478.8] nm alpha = 2.10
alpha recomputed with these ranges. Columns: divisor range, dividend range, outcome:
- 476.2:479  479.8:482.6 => 1.97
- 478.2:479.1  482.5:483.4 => 1.10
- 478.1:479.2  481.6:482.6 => 1.86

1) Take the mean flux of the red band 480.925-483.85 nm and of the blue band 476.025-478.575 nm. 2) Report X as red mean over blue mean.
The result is 1.88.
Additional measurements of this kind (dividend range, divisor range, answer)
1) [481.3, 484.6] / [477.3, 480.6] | 1.57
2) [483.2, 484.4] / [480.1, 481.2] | 0.71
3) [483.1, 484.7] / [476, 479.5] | 0.99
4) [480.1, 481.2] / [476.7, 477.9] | 1.30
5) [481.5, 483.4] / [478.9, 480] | 1.71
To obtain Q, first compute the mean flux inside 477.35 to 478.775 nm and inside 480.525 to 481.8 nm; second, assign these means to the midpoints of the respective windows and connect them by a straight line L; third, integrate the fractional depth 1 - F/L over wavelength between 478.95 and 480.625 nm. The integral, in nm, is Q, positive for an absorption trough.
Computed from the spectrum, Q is 0.89 nm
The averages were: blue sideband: 23.2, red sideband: 71.2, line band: 23.1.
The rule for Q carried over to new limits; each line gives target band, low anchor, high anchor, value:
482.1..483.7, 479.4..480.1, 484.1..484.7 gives -0.01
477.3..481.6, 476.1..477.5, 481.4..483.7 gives -0.21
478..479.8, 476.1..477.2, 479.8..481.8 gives 0.81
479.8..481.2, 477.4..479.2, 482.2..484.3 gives -0.48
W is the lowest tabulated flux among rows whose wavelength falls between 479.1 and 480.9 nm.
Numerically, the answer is 20.41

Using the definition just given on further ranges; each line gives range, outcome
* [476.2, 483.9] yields 17.64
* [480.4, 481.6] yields 21.25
